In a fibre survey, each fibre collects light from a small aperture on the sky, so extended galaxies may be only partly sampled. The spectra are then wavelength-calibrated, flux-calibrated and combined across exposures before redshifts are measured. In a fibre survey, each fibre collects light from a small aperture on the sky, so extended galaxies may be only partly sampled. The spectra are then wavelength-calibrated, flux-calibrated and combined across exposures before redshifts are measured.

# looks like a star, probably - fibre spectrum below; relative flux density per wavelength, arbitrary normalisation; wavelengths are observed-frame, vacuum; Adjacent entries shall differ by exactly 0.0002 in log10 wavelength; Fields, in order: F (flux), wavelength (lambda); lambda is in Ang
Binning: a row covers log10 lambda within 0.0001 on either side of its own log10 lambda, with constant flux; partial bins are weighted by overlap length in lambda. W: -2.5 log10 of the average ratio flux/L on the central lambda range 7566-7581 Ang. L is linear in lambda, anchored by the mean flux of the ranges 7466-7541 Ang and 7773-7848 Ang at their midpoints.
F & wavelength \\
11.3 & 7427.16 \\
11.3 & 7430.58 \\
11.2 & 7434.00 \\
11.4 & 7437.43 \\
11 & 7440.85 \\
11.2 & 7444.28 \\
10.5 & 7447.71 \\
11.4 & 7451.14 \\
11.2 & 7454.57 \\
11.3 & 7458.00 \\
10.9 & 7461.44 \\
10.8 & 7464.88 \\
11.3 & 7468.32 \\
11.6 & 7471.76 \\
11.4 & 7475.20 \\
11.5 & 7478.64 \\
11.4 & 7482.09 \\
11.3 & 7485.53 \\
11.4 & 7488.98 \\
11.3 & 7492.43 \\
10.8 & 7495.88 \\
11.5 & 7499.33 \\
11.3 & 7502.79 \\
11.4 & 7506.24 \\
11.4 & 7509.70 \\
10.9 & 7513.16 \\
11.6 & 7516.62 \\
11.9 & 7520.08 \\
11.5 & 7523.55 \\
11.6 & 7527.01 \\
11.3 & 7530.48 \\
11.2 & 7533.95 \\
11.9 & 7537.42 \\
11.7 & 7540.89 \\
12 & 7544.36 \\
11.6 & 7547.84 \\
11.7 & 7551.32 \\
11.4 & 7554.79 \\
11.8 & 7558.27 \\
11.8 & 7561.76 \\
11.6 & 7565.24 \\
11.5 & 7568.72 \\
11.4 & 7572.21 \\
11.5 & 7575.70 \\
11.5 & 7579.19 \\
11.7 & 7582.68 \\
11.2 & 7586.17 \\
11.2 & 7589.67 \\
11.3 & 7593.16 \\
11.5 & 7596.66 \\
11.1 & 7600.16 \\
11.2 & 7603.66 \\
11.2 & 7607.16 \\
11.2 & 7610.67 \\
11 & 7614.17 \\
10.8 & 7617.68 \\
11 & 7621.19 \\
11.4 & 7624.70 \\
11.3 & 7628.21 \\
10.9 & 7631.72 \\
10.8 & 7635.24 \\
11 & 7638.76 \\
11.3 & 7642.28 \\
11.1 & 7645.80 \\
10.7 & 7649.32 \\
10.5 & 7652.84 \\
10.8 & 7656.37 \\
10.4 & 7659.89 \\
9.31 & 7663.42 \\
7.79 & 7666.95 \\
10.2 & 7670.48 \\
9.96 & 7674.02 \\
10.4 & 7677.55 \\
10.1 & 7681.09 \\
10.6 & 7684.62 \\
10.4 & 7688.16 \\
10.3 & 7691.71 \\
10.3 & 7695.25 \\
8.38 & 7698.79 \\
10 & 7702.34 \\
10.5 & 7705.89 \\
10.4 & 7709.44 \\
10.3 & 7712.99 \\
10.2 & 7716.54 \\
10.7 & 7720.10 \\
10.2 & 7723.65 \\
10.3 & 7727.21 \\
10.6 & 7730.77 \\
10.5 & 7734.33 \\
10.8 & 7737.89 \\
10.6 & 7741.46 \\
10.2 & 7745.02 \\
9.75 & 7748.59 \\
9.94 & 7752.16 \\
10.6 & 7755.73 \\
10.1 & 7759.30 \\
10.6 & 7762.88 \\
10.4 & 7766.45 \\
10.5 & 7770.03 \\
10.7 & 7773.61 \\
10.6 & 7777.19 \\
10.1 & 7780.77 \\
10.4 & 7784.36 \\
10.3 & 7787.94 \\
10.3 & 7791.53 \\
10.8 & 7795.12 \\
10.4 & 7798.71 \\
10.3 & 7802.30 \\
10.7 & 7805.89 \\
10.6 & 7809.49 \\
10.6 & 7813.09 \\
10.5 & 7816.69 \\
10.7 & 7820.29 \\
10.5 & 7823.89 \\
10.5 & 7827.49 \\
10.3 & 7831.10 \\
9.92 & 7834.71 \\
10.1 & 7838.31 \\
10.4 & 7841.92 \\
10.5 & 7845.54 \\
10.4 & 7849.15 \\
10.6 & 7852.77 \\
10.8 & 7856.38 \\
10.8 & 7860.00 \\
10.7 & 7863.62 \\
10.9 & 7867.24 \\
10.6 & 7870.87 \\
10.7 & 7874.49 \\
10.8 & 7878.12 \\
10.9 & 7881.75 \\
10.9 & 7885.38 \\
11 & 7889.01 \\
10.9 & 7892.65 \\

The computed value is -0.03 mag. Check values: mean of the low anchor 11.4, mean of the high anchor 10.4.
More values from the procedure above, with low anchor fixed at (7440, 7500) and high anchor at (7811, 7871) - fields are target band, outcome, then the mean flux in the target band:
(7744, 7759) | 0.06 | 10.1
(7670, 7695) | 0.05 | 10.3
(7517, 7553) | -0.05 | 11.6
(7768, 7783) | 0.02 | 10.5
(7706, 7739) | 0.03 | 10.4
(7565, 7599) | -0.04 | 11.4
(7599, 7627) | -0.02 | 11.1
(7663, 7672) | 0.20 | 9.04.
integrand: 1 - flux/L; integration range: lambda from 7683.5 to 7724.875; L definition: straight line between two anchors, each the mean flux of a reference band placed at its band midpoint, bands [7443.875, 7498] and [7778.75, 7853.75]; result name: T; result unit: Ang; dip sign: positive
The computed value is 1.9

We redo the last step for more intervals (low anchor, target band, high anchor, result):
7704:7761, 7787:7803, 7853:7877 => 0.2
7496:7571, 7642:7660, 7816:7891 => 0.6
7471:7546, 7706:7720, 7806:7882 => 0.7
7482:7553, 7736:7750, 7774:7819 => 0.4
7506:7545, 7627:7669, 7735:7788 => 1.8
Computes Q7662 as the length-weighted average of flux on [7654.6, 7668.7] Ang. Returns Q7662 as 9.58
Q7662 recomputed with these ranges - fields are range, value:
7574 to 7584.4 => 11.6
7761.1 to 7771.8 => 10.5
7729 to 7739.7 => 10.6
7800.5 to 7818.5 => 10.5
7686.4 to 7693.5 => 10.3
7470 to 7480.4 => 11.5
